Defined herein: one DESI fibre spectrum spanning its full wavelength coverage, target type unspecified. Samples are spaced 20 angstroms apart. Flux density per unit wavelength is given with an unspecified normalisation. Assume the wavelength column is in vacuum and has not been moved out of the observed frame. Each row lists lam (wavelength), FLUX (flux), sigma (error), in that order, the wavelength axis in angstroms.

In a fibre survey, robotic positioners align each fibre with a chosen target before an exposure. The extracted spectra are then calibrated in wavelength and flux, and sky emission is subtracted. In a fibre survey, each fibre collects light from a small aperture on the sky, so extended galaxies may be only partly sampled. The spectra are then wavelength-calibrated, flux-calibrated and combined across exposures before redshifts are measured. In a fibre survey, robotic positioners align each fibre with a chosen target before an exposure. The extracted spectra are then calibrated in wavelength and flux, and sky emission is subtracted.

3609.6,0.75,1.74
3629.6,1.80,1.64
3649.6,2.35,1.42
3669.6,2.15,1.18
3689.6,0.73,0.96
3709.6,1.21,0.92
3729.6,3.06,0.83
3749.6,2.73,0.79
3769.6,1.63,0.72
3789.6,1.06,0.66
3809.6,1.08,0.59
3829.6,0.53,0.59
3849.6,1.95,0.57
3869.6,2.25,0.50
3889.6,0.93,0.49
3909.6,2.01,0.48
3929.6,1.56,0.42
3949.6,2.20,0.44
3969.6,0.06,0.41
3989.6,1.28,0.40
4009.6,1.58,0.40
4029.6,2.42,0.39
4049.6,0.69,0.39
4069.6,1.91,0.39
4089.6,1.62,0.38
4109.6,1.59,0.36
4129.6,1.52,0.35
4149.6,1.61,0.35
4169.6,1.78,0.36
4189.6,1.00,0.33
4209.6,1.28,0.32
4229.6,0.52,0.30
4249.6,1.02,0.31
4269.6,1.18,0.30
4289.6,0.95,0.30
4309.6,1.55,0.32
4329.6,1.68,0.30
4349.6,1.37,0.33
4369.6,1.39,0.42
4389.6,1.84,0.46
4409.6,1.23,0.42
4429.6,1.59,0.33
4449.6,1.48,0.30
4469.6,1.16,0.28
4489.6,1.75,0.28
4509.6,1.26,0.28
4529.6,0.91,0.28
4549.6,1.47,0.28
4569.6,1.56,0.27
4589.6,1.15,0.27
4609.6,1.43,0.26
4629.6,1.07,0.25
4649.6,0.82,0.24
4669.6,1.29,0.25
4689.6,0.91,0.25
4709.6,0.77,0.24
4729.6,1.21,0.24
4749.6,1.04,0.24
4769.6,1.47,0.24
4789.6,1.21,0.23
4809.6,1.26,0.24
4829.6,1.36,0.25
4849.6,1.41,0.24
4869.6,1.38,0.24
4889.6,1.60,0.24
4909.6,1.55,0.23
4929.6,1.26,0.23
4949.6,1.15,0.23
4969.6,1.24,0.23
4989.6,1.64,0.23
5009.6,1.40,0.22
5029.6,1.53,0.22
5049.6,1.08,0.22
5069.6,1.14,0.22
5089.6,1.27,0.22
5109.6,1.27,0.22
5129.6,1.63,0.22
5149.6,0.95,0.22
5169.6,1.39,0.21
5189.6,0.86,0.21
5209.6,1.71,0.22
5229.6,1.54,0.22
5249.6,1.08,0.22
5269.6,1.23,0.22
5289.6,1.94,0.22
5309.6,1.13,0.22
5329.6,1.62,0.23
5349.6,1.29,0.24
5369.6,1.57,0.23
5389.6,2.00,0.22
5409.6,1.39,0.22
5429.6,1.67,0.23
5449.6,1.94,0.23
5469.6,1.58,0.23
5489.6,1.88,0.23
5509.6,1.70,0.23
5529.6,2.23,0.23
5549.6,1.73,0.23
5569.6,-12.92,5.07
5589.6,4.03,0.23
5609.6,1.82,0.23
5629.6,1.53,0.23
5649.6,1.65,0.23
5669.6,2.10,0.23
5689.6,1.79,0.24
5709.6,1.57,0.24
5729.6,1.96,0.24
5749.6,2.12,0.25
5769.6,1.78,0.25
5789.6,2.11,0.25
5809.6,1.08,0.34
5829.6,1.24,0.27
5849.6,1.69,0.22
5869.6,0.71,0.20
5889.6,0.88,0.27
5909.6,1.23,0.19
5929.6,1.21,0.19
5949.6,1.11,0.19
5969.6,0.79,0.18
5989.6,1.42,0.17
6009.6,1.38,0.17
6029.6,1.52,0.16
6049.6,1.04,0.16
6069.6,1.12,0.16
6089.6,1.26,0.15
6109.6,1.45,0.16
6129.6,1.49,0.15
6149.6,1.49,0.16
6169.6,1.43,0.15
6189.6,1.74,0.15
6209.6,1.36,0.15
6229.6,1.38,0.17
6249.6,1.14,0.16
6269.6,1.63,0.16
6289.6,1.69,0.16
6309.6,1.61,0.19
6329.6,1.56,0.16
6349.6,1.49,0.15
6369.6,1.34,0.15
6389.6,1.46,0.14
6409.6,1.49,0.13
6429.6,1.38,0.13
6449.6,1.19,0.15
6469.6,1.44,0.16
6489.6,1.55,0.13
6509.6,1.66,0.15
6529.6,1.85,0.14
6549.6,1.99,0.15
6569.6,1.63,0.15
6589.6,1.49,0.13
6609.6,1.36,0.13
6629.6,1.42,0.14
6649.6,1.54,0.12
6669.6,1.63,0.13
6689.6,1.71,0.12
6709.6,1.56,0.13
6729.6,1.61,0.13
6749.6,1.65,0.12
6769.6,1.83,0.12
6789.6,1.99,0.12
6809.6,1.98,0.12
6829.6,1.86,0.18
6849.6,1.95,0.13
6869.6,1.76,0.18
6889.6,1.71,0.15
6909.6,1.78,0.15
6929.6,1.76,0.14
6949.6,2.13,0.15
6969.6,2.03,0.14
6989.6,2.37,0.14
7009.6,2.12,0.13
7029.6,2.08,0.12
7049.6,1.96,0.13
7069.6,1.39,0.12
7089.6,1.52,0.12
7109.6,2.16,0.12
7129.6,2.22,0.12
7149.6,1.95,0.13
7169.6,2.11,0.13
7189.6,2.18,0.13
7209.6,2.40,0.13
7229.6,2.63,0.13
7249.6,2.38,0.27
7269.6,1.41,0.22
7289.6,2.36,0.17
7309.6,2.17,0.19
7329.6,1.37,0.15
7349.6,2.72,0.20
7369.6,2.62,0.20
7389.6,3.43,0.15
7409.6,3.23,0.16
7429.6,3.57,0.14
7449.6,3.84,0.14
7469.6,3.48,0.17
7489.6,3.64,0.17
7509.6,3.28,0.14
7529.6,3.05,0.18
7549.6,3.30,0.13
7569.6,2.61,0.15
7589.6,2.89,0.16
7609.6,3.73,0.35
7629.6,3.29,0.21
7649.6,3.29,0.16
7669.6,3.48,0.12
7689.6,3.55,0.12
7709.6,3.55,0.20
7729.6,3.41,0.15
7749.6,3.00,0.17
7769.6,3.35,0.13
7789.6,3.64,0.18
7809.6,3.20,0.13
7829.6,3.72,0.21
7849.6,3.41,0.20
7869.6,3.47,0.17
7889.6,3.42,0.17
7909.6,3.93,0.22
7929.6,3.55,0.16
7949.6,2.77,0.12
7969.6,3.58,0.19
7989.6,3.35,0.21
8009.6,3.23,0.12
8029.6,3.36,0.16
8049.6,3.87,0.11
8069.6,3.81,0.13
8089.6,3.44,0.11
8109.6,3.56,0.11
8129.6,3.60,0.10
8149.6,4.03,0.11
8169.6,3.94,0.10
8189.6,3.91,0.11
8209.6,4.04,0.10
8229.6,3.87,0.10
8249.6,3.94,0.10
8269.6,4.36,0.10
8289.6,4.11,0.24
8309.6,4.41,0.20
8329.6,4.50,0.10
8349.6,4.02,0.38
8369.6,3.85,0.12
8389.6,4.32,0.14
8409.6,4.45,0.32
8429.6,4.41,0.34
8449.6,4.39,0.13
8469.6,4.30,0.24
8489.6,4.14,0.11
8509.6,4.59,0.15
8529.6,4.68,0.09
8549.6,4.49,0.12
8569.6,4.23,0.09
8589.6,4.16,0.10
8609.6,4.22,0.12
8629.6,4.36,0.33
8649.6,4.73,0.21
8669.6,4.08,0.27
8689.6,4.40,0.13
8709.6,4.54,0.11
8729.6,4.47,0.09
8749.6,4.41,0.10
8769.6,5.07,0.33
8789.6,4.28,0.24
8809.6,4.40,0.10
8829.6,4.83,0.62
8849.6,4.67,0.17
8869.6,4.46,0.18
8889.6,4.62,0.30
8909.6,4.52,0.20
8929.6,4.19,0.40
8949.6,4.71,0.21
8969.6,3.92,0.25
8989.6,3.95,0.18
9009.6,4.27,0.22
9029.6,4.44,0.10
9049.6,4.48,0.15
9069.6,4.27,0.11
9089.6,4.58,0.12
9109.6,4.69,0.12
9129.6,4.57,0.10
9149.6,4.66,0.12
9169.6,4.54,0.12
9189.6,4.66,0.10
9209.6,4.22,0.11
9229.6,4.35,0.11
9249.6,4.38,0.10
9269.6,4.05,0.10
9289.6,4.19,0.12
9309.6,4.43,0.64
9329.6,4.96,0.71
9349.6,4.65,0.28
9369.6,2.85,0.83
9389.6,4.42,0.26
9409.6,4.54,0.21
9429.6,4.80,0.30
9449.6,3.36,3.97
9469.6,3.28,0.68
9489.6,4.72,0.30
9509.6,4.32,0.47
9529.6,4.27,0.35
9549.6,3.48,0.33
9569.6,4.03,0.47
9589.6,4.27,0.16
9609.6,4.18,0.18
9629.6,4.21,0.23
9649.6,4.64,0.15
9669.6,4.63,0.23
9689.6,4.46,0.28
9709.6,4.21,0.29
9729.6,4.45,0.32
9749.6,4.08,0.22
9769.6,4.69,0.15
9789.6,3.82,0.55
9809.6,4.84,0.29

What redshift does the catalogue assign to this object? 0.846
